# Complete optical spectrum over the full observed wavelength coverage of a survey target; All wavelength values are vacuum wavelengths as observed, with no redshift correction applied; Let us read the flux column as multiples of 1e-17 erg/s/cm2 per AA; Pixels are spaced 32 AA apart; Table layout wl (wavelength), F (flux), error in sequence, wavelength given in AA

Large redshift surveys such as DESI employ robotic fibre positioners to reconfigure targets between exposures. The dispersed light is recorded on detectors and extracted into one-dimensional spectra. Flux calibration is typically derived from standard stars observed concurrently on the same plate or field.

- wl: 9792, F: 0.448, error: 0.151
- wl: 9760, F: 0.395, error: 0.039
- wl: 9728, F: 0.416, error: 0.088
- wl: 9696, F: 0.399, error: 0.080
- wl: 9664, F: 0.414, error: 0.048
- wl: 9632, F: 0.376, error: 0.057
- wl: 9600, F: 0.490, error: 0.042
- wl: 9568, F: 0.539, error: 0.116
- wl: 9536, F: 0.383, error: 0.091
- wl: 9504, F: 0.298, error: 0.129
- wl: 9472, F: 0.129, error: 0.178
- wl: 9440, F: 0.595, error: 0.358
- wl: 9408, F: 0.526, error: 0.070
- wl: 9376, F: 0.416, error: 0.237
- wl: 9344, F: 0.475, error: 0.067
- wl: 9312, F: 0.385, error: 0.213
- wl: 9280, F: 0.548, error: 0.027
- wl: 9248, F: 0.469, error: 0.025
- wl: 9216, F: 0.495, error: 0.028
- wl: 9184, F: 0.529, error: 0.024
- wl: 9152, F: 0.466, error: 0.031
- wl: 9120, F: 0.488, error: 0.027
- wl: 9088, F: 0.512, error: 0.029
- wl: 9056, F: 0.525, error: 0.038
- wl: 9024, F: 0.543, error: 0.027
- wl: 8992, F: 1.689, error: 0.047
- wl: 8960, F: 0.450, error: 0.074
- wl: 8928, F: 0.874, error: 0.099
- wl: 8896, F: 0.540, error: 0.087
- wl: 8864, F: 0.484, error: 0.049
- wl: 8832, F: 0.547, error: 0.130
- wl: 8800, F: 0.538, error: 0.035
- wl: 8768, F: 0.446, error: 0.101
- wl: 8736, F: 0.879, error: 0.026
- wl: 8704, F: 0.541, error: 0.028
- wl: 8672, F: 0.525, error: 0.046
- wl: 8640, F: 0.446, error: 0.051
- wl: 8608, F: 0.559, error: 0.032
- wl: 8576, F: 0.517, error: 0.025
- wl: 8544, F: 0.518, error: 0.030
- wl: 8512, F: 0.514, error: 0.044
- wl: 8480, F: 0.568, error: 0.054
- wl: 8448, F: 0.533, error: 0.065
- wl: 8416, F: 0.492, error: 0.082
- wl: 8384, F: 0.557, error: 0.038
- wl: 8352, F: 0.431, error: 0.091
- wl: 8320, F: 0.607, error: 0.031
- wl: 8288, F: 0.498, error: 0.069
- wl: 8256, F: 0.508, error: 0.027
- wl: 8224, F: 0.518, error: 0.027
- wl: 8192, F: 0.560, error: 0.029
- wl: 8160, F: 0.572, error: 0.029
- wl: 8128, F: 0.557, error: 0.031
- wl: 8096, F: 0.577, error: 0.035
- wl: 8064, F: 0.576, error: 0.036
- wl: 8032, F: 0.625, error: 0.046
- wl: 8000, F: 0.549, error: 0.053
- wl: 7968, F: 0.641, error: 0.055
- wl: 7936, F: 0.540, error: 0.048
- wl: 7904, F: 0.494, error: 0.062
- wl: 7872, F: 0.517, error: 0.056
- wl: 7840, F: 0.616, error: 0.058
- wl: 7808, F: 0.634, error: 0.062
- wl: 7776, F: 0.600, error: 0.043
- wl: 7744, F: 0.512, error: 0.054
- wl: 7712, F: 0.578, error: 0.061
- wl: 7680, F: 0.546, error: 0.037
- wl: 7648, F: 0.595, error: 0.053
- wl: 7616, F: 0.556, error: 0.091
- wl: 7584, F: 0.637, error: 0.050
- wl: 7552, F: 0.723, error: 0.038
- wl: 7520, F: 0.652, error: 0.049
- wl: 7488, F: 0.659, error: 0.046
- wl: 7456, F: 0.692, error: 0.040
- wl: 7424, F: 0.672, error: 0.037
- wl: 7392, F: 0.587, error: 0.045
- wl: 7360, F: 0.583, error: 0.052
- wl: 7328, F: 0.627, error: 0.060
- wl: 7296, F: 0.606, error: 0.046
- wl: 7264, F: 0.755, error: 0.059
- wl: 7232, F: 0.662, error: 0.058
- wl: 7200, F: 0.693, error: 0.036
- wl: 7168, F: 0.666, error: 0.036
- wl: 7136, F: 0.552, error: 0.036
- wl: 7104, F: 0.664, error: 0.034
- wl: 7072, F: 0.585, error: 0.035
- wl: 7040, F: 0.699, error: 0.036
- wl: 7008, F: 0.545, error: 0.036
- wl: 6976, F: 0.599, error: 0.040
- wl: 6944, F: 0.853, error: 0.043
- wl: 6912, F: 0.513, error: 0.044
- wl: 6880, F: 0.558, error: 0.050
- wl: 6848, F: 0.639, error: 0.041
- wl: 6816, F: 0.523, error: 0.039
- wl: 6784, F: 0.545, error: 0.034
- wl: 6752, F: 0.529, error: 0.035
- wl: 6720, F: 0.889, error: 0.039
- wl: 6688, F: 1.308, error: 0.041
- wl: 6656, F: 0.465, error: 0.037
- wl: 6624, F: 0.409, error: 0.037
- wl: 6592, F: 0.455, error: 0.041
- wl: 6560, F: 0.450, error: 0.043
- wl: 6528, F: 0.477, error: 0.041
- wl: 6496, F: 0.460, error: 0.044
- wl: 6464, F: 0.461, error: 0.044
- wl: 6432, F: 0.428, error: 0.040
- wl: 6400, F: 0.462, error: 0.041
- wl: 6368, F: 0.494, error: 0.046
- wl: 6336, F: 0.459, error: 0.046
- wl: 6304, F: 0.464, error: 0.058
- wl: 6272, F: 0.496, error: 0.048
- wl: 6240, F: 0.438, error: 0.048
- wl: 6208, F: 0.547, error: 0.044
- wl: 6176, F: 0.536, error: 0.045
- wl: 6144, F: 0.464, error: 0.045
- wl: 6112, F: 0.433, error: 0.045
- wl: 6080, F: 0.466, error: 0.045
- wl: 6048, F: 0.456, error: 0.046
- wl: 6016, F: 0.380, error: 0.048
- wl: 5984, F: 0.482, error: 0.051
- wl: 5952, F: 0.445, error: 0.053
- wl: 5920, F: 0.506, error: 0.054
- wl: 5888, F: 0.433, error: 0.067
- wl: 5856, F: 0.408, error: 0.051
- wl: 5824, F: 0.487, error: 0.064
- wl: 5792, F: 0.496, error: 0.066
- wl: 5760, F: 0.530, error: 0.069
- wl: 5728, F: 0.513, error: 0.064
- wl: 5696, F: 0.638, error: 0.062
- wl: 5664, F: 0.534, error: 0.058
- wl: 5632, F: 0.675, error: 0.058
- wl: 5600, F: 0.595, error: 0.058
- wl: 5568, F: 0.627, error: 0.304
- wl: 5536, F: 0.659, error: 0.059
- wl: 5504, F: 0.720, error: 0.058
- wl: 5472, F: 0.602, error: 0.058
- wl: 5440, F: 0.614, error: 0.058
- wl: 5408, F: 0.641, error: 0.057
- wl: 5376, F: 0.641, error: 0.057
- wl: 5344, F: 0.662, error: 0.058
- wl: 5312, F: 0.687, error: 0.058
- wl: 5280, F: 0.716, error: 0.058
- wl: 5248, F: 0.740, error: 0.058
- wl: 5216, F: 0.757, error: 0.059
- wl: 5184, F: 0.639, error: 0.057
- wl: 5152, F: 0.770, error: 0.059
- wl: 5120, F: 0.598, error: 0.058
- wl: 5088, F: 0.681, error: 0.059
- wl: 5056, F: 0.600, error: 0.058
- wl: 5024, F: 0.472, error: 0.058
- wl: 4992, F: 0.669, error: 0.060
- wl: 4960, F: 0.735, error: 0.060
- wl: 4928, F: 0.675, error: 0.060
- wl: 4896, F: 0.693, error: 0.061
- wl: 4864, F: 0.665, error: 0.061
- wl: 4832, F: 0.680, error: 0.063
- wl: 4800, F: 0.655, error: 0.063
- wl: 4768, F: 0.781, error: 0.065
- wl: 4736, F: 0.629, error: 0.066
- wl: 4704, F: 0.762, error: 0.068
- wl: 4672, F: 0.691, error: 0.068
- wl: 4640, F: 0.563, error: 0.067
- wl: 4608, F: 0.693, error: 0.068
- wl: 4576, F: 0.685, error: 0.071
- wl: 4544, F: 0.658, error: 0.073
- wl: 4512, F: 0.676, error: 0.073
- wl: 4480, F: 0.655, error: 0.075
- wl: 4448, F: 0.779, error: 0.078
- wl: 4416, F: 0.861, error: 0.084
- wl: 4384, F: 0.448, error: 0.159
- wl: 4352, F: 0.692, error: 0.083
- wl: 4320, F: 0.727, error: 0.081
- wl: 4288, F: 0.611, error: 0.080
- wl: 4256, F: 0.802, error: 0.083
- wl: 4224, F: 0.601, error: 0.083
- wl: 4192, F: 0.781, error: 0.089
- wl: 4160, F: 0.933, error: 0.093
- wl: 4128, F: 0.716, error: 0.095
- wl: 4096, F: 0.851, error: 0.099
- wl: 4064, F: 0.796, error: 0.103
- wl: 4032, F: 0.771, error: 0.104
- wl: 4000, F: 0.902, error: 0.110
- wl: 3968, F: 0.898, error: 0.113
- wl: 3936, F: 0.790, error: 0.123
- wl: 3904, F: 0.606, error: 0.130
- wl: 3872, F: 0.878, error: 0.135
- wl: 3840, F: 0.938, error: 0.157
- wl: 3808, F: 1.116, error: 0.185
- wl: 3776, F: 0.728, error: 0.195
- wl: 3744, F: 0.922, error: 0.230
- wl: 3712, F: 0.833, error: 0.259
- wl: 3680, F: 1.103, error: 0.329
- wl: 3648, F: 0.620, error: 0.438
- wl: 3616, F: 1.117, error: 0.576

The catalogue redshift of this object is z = 0.797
